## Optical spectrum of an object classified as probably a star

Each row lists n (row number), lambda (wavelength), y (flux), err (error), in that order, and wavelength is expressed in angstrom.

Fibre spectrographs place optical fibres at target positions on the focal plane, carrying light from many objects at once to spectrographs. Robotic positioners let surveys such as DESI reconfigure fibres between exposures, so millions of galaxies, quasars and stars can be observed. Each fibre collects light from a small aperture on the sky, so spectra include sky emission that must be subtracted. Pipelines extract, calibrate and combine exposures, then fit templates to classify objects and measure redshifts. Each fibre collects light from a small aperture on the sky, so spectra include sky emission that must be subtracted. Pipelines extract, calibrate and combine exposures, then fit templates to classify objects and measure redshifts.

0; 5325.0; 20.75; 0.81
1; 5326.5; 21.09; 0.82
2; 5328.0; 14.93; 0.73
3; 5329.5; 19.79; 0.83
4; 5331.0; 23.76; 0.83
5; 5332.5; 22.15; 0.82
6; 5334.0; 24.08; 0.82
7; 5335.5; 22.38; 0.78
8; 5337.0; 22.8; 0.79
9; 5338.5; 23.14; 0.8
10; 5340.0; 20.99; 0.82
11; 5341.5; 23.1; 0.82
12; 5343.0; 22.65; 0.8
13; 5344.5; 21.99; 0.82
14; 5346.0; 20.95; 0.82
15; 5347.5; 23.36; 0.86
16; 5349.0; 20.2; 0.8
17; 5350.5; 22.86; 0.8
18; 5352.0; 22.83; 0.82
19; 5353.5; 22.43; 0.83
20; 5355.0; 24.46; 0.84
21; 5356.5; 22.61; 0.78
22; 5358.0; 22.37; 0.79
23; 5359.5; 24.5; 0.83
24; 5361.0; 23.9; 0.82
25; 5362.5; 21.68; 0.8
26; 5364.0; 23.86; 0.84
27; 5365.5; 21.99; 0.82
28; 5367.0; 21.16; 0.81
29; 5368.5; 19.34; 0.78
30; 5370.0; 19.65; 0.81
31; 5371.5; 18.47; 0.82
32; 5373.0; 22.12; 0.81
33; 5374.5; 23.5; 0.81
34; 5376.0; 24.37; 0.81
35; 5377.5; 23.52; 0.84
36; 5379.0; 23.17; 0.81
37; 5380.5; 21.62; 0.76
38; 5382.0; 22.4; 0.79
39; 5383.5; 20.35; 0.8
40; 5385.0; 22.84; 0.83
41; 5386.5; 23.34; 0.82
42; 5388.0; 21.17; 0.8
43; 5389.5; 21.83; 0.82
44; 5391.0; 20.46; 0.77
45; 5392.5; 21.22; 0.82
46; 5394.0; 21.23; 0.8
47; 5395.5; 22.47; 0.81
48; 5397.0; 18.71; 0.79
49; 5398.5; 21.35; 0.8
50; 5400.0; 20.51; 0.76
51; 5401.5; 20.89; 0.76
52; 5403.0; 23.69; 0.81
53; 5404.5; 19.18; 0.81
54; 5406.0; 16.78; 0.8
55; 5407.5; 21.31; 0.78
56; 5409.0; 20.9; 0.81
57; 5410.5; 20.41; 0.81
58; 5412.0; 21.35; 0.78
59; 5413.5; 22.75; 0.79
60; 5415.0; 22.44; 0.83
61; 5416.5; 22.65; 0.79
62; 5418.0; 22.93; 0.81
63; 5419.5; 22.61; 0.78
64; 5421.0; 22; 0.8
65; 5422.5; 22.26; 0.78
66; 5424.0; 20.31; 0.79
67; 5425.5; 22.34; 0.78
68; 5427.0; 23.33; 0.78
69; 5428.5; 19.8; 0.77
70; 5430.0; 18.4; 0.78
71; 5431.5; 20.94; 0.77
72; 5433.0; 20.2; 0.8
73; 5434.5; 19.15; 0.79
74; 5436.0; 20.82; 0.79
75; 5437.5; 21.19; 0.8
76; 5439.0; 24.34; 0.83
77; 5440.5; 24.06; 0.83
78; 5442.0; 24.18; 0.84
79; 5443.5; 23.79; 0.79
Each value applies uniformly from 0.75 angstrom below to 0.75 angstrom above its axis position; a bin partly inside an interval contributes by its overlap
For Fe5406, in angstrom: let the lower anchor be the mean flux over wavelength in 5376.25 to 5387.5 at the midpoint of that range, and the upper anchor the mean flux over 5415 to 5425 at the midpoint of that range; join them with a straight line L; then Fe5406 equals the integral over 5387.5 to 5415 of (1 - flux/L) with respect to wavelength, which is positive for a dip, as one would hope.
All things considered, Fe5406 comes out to 1.7 angstrom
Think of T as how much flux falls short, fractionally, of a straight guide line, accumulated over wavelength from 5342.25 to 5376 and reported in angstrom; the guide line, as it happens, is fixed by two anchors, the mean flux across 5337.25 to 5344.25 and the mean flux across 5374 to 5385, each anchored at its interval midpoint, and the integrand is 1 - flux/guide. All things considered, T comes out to 0.6 angstrom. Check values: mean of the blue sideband 22.5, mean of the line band 22.2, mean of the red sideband 22.7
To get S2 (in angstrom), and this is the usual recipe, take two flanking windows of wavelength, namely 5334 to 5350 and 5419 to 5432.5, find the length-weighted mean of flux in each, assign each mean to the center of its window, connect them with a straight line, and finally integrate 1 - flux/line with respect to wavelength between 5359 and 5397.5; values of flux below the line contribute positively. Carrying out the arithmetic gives -0.1 angstrom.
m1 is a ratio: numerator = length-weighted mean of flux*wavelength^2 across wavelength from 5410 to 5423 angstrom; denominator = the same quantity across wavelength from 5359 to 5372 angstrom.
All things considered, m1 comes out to 1.0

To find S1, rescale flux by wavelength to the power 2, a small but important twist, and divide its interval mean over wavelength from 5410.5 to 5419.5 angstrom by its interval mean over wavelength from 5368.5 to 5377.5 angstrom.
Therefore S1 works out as 1.05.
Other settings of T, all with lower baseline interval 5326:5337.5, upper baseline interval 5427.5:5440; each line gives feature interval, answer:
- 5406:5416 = -0.2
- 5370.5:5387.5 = -1.0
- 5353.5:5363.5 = -1.0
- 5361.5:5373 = 0.1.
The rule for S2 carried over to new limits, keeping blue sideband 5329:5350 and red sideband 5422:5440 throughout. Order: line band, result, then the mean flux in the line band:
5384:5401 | 0.2 angstrom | 21.4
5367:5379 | 0.1 angstrom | 21.6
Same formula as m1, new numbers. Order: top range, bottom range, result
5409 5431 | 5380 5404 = 1.02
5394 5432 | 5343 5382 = 0.97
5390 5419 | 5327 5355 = 0.98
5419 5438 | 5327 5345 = 1.00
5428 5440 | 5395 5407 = 1.03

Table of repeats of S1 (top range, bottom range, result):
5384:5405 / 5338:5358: 0.97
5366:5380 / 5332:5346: 0.98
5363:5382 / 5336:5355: 0.99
